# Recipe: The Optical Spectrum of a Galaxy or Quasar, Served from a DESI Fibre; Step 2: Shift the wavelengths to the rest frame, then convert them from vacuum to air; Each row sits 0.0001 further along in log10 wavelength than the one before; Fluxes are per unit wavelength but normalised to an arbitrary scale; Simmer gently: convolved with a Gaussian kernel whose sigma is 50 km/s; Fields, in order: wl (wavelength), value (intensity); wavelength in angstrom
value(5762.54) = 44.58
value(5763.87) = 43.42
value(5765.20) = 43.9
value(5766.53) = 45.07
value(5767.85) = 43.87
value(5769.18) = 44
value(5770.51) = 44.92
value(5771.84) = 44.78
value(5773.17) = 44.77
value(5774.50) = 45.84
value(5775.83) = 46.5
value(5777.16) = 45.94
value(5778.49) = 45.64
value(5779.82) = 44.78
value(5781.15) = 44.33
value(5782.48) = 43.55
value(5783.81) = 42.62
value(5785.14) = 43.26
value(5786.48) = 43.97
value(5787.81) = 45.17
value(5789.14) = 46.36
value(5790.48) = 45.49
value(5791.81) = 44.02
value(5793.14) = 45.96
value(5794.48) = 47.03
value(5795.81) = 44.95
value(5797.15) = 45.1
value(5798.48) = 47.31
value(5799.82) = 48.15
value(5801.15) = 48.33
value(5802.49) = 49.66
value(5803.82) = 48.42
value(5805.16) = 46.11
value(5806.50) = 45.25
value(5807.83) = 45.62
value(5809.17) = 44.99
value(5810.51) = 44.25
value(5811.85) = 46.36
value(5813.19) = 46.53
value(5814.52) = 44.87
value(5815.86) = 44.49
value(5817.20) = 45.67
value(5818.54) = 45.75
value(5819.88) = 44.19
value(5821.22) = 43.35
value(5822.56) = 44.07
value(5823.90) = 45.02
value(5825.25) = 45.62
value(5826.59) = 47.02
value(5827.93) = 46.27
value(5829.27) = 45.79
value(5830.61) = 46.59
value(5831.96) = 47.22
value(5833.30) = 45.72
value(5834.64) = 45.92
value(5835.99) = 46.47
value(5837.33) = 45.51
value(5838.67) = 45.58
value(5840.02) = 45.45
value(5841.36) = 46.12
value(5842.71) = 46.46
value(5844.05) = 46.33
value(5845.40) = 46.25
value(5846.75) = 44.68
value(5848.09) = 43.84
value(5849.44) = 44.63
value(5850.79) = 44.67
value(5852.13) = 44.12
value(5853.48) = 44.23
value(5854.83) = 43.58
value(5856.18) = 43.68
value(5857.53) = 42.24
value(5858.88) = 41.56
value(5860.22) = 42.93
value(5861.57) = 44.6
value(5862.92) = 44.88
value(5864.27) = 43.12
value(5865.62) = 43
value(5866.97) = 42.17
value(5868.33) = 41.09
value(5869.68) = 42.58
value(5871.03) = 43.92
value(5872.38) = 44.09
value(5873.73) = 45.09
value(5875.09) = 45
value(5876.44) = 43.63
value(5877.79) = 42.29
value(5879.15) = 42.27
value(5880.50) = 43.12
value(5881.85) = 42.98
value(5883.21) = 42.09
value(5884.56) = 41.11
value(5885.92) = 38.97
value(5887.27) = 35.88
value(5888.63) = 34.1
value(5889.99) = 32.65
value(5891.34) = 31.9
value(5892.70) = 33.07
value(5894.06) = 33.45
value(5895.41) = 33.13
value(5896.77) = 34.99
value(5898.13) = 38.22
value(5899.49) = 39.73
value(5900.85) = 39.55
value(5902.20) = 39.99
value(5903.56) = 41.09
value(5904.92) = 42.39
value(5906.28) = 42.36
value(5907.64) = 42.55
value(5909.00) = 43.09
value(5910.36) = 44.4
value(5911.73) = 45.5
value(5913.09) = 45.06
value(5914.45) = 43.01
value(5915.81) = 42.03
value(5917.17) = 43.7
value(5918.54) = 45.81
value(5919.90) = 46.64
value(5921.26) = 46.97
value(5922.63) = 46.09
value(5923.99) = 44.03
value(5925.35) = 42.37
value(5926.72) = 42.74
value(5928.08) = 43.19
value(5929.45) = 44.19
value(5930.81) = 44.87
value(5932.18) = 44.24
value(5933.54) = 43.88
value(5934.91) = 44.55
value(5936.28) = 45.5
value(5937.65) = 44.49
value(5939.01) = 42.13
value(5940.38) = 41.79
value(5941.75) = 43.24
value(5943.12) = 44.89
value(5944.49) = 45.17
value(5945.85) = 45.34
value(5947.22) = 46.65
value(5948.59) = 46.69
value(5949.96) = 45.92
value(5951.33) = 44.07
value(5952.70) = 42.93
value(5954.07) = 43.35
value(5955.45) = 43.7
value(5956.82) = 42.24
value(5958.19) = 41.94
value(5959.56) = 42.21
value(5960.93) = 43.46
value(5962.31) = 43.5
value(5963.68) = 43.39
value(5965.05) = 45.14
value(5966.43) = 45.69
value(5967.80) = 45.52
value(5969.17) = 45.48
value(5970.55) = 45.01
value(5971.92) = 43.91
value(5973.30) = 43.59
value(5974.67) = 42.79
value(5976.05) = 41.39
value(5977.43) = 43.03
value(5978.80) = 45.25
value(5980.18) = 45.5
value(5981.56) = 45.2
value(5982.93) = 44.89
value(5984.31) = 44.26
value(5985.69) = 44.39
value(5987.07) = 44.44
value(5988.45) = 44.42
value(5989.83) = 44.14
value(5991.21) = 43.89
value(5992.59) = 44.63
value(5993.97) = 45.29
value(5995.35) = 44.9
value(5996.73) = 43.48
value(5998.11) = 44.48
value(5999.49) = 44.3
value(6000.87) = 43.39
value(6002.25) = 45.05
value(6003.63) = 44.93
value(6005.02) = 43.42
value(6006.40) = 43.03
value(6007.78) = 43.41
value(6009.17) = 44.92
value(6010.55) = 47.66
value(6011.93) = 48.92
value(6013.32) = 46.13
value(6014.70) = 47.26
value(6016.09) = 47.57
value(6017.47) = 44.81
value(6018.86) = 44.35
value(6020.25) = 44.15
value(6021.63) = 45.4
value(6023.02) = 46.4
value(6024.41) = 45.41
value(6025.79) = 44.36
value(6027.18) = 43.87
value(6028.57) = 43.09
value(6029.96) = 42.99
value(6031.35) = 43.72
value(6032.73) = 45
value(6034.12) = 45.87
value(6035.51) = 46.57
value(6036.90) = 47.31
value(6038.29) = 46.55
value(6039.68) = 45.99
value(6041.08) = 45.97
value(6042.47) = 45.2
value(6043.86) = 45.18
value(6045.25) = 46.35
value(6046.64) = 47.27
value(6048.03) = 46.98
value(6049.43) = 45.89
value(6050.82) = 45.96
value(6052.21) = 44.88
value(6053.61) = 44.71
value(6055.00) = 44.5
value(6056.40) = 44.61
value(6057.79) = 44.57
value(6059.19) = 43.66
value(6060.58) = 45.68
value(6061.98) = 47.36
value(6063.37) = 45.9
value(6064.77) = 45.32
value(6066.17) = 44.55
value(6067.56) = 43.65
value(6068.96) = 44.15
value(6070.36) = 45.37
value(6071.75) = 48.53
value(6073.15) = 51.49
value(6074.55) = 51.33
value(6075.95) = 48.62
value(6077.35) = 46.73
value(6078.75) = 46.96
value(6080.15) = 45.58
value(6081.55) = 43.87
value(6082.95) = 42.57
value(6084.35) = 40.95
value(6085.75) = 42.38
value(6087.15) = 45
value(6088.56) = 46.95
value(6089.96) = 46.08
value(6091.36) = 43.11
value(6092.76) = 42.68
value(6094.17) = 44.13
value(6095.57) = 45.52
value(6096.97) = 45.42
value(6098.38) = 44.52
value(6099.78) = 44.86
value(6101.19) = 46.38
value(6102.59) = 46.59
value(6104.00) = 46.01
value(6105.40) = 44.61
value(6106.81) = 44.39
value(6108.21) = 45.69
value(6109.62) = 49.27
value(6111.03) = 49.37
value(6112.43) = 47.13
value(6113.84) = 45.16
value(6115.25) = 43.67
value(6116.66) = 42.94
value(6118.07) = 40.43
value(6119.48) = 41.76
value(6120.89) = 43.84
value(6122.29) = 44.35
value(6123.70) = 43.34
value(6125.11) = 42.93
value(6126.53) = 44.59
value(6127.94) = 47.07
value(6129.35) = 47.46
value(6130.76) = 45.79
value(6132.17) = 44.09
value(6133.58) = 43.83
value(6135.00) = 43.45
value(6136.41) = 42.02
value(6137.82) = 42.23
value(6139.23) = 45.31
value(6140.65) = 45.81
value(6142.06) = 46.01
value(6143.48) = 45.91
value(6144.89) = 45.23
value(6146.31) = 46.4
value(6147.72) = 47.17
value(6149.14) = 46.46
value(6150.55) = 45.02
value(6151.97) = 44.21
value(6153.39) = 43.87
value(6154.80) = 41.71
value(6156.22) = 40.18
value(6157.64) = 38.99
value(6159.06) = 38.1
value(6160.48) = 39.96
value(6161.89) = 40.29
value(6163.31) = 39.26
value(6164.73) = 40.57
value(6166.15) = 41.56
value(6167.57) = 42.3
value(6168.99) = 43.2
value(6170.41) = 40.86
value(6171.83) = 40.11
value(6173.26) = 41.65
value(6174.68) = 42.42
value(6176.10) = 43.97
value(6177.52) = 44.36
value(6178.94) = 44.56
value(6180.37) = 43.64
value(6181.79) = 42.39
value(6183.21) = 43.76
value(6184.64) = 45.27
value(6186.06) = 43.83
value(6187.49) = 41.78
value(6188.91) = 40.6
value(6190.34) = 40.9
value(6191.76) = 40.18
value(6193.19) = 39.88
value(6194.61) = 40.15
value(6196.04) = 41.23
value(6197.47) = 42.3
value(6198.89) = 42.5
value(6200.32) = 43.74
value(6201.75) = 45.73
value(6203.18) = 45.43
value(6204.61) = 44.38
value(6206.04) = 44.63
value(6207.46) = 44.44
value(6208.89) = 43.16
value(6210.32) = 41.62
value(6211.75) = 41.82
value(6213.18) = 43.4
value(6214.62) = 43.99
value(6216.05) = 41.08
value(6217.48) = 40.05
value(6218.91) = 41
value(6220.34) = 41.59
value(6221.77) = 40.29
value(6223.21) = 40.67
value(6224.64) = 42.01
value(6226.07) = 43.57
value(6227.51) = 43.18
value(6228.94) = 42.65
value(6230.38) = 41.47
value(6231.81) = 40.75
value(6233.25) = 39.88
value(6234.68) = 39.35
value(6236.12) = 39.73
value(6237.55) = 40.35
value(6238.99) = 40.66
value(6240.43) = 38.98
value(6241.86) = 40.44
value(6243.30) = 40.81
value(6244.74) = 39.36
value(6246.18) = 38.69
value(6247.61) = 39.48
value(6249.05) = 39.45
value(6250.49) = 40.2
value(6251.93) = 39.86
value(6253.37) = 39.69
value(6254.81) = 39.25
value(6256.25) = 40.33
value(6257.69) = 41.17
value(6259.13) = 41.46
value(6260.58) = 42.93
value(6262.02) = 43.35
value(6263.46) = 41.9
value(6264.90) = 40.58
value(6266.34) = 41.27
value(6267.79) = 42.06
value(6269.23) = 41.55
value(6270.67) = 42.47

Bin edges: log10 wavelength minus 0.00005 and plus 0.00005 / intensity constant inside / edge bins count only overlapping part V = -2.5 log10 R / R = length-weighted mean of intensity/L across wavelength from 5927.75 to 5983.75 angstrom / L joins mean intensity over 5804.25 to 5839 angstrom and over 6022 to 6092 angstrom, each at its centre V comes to 0.03 mag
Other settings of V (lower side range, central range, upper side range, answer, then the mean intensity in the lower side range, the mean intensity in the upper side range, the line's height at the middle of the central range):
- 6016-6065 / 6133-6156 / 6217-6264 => -0.04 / 45.3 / 40.7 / 43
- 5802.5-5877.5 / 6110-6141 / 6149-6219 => -0.04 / 44.9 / 42.3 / 42.7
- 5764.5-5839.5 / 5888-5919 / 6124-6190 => 0.13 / 45.5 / 43.2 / 44.9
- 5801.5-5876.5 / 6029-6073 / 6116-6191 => -0.04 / 45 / 43.2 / 43.7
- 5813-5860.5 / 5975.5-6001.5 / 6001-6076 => 0.03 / 45.1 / 45.6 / 45.5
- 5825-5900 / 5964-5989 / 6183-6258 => -0.06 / 42.5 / 41.5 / 42.2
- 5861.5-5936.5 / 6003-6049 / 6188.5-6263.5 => -0.09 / 41.8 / 41.4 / 41.6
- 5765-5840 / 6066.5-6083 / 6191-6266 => -0.09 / 45.5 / 41.4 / 42.9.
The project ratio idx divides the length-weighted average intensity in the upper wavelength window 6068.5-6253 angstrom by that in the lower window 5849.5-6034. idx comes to 1.00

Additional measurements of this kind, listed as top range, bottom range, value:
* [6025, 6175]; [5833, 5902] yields 1.06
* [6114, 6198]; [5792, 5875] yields 0.95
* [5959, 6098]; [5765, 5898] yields 1.03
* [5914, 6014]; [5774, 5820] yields 0.97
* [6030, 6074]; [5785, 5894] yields 1.04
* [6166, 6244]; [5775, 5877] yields 0.93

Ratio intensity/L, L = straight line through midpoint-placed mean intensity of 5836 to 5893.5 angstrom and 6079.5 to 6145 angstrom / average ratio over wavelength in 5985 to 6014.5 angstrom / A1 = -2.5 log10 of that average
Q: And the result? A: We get -0.026 mag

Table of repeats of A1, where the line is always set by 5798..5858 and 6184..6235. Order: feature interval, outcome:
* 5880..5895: 0.21 mag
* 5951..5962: 0.04 mag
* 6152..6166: 0.05 mag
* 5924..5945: 0.02 mag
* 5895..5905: 0.17 mag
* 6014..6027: -0.04 mag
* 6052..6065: -0.04 mag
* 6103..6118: -0.06 mag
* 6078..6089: -0.02 mag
